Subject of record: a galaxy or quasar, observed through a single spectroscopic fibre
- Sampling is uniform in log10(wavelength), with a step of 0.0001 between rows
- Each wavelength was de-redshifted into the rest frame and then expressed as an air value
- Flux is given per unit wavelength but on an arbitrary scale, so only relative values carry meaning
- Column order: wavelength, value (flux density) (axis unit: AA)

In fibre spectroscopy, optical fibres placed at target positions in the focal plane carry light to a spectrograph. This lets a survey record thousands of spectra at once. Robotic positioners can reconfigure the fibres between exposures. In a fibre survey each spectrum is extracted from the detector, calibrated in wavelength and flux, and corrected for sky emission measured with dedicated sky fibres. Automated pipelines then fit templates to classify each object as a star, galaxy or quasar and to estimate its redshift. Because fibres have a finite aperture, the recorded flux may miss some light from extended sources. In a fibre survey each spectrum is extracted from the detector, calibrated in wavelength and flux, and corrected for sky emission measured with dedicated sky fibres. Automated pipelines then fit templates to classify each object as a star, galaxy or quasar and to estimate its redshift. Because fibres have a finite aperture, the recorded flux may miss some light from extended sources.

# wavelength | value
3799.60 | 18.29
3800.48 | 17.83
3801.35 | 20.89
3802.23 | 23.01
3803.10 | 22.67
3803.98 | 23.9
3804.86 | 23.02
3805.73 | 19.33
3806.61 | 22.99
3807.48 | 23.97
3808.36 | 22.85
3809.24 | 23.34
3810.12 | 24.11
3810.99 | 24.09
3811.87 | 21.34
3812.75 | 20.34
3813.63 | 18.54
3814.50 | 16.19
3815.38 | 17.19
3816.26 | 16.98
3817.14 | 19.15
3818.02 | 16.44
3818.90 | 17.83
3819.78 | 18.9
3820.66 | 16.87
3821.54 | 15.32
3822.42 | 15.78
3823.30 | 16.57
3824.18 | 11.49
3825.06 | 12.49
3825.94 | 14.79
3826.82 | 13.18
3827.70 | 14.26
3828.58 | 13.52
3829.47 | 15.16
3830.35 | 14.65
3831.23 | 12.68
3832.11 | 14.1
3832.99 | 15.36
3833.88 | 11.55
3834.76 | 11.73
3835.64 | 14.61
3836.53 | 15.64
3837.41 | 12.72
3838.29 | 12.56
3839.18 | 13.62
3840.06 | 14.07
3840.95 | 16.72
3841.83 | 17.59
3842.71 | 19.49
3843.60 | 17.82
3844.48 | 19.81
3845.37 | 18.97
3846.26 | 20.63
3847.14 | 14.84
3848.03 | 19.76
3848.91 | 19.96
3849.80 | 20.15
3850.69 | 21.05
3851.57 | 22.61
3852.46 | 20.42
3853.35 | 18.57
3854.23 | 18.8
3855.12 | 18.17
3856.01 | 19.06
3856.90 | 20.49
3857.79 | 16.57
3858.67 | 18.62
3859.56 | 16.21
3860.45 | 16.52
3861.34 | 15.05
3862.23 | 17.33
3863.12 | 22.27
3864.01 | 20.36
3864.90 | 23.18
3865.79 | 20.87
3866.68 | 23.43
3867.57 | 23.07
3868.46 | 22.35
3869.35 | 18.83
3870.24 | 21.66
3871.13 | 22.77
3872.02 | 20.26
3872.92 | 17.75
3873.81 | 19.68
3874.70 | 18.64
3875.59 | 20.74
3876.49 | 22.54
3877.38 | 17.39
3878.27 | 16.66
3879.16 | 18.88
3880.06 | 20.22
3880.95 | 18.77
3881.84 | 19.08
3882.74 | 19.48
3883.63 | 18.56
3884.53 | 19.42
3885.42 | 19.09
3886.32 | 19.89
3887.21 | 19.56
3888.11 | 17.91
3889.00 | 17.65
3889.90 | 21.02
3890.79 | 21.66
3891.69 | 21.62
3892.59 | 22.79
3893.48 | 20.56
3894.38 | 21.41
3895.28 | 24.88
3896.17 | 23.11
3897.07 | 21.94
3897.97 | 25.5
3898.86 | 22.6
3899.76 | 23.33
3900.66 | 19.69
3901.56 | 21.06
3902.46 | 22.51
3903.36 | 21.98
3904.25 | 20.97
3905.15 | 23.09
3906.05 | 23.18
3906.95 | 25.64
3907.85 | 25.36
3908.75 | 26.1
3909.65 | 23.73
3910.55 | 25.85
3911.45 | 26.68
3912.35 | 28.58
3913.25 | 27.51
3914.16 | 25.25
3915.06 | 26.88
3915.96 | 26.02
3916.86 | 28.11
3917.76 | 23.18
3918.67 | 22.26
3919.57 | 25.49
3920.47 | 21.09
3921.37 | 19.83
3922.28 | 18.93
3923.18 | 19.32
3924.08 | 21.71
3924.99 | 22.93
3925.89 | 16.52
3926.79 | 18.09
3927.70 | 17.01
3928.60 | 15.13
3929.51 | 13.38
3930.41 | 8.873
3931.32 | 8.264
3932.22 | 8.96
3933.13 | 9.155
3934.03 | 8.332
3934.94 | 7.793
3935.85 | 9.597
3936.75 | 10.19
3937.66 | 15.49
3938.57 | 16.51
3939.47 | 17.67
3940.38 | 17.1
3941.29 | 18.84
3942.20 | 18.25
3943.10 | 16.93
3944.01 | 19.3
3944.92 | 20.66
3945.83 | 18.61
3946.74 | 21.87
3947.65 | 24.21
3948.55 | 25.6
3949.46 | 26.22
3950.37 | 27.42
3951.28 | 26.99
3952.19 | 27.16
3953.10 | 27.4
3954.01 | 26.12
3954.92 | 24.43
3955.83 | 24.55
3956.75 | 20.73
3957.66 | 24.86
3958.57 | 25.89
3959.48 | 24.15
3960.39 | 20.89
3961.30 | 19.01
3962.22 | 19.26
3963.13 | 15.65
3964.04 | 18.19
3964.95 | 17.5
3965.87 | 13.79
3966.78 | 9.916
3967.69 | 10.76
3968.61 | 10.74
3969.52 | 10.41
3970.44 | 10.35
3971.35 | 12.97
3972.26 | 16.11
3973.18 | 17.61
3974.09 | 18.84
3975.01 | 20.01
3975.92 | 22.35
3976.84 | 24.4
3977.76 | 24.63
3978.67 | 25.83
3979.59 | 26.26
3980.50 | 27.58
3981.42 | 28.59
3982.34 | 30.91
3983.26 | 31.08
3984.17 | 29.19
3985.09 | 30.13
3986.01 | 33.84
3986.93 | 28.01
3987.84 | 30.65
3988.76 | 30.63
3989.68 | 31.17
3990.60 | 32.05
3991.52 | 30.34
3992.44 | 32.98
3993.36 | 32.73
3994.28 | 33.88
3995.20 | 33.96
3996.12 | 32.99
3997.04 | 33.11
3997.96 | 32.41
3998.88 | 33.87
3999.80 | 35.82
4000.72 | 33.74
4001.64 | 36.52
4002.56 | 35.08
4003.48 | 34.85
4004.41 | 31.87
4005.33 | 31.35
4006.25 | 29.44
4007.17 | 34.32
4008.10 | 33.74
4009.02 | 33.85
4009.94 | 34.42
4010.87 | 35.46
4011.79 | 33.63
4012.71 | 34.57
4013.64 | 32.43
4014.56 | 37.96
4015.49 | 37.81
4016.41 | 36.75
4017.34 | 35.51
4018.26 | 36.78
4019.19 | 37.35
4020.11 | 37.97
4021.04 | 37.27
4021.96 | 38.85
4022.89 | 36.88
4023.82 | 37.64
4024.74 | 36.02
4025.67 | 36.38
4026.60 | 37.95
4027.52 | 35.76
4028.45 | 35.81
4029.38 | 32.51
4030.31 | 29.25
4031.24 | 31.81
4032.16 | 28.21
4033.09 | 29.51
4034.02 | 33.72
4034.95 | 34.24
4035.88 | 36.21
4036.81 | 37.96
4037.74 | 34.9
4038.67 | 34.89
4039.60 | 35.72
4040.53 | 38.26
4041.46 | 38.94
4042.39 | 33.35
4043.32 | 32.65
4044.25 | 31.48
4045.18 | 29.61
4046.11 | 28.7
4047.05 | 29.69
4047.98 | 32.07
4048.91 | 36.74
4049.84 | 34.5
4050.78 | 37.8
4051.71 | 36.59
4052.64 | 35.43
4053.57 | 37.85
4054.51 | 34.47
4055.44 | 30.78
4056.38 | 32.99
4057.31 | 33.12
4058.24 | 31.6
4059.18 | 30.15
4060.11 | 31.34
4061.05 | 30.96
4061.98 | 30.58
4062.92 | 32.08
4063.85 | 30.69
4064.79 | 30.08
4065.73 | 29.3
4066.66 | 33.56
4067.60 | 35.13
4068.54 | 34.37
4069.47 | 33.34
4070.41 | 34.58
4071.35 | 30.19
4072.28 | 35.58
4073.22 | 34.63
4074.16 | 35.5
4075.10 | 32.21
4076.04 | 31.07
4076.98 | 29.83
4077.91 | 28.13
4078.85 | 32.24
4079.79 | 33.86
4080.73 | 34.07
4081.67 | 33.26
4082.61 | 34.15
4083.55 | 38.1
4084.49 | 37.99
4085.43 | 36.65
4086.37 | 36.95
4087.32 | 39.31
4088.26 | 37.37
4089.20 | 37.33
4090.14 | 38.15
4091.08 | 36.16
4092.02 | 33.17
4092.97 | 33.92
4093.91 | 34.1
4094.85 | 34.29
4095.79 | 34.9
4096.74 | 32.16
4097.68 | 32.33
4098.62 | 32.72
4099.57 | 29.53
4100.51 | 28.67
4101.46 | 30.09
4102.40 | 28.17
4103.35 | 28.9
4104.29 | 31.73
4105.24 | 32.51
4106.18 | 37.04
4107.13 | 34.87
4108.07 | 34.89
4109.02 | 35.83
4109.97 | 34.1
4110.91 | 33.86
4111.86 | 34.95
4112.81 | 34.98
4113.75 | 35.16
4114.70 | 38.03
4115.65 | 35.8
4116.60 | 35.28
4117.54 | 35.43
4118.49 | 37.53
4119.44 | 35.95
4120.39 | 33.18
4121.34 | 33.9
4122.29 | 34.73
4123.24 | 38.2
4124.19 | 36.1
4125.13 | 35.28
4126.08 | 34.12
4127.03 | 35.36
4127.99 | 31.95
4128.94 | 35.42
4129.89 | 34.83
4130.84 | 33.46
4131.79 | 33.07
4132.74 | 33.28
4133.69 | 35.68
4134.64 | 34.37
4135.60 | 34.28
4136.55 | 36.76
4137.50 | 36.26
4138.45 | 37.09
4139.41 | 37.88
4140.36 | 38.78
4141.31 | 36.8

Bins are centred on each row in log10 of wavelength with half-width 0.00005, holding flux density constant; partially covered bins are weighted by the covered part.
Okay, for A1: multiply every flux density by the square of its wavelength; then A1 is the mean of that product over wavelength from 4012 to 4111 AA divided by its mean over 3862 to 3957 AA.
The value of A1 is 1.78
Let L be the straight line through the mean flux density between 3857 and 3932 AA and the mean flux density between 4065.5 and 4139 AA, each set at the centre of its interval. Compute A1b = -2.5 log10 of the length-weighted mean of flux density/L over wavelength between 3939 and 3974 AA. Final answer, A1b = 0.25 mag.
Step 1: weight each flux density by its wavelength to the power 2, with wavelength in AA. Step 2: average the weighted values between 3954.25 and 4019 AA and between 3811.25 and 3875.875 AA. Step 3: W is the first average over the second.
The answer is 1.68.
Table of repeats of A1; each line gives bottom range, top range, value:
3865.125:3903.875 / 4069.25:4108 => 1.80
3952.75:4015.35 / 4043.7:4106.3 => 1.29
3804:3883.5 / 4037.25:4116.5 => 2.07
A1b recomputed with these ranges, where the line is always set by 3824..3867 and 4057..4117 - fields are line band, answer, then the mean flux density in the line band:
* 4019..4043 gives -0.19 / 35.2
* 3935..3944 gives 0.45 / 15.5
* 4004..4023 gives -0.23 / 35.1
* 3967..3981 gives 0.37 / 18.5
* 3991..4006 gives -0.21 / 33.4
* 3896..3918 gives -0.15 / 24.3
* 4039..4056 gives -0.11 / 34.1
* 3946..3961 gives -0.01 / 24.7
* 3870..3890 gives 0.00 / 19.4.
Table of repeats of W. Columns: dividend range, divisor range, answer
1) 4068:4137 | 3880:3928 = 1.71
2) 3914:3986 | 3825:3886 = 1.17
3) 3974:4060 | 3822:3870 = 2.09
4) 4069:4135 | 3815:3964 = 1.96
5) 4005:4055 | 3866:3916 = 1.70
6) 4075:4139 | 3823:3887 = 2.18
